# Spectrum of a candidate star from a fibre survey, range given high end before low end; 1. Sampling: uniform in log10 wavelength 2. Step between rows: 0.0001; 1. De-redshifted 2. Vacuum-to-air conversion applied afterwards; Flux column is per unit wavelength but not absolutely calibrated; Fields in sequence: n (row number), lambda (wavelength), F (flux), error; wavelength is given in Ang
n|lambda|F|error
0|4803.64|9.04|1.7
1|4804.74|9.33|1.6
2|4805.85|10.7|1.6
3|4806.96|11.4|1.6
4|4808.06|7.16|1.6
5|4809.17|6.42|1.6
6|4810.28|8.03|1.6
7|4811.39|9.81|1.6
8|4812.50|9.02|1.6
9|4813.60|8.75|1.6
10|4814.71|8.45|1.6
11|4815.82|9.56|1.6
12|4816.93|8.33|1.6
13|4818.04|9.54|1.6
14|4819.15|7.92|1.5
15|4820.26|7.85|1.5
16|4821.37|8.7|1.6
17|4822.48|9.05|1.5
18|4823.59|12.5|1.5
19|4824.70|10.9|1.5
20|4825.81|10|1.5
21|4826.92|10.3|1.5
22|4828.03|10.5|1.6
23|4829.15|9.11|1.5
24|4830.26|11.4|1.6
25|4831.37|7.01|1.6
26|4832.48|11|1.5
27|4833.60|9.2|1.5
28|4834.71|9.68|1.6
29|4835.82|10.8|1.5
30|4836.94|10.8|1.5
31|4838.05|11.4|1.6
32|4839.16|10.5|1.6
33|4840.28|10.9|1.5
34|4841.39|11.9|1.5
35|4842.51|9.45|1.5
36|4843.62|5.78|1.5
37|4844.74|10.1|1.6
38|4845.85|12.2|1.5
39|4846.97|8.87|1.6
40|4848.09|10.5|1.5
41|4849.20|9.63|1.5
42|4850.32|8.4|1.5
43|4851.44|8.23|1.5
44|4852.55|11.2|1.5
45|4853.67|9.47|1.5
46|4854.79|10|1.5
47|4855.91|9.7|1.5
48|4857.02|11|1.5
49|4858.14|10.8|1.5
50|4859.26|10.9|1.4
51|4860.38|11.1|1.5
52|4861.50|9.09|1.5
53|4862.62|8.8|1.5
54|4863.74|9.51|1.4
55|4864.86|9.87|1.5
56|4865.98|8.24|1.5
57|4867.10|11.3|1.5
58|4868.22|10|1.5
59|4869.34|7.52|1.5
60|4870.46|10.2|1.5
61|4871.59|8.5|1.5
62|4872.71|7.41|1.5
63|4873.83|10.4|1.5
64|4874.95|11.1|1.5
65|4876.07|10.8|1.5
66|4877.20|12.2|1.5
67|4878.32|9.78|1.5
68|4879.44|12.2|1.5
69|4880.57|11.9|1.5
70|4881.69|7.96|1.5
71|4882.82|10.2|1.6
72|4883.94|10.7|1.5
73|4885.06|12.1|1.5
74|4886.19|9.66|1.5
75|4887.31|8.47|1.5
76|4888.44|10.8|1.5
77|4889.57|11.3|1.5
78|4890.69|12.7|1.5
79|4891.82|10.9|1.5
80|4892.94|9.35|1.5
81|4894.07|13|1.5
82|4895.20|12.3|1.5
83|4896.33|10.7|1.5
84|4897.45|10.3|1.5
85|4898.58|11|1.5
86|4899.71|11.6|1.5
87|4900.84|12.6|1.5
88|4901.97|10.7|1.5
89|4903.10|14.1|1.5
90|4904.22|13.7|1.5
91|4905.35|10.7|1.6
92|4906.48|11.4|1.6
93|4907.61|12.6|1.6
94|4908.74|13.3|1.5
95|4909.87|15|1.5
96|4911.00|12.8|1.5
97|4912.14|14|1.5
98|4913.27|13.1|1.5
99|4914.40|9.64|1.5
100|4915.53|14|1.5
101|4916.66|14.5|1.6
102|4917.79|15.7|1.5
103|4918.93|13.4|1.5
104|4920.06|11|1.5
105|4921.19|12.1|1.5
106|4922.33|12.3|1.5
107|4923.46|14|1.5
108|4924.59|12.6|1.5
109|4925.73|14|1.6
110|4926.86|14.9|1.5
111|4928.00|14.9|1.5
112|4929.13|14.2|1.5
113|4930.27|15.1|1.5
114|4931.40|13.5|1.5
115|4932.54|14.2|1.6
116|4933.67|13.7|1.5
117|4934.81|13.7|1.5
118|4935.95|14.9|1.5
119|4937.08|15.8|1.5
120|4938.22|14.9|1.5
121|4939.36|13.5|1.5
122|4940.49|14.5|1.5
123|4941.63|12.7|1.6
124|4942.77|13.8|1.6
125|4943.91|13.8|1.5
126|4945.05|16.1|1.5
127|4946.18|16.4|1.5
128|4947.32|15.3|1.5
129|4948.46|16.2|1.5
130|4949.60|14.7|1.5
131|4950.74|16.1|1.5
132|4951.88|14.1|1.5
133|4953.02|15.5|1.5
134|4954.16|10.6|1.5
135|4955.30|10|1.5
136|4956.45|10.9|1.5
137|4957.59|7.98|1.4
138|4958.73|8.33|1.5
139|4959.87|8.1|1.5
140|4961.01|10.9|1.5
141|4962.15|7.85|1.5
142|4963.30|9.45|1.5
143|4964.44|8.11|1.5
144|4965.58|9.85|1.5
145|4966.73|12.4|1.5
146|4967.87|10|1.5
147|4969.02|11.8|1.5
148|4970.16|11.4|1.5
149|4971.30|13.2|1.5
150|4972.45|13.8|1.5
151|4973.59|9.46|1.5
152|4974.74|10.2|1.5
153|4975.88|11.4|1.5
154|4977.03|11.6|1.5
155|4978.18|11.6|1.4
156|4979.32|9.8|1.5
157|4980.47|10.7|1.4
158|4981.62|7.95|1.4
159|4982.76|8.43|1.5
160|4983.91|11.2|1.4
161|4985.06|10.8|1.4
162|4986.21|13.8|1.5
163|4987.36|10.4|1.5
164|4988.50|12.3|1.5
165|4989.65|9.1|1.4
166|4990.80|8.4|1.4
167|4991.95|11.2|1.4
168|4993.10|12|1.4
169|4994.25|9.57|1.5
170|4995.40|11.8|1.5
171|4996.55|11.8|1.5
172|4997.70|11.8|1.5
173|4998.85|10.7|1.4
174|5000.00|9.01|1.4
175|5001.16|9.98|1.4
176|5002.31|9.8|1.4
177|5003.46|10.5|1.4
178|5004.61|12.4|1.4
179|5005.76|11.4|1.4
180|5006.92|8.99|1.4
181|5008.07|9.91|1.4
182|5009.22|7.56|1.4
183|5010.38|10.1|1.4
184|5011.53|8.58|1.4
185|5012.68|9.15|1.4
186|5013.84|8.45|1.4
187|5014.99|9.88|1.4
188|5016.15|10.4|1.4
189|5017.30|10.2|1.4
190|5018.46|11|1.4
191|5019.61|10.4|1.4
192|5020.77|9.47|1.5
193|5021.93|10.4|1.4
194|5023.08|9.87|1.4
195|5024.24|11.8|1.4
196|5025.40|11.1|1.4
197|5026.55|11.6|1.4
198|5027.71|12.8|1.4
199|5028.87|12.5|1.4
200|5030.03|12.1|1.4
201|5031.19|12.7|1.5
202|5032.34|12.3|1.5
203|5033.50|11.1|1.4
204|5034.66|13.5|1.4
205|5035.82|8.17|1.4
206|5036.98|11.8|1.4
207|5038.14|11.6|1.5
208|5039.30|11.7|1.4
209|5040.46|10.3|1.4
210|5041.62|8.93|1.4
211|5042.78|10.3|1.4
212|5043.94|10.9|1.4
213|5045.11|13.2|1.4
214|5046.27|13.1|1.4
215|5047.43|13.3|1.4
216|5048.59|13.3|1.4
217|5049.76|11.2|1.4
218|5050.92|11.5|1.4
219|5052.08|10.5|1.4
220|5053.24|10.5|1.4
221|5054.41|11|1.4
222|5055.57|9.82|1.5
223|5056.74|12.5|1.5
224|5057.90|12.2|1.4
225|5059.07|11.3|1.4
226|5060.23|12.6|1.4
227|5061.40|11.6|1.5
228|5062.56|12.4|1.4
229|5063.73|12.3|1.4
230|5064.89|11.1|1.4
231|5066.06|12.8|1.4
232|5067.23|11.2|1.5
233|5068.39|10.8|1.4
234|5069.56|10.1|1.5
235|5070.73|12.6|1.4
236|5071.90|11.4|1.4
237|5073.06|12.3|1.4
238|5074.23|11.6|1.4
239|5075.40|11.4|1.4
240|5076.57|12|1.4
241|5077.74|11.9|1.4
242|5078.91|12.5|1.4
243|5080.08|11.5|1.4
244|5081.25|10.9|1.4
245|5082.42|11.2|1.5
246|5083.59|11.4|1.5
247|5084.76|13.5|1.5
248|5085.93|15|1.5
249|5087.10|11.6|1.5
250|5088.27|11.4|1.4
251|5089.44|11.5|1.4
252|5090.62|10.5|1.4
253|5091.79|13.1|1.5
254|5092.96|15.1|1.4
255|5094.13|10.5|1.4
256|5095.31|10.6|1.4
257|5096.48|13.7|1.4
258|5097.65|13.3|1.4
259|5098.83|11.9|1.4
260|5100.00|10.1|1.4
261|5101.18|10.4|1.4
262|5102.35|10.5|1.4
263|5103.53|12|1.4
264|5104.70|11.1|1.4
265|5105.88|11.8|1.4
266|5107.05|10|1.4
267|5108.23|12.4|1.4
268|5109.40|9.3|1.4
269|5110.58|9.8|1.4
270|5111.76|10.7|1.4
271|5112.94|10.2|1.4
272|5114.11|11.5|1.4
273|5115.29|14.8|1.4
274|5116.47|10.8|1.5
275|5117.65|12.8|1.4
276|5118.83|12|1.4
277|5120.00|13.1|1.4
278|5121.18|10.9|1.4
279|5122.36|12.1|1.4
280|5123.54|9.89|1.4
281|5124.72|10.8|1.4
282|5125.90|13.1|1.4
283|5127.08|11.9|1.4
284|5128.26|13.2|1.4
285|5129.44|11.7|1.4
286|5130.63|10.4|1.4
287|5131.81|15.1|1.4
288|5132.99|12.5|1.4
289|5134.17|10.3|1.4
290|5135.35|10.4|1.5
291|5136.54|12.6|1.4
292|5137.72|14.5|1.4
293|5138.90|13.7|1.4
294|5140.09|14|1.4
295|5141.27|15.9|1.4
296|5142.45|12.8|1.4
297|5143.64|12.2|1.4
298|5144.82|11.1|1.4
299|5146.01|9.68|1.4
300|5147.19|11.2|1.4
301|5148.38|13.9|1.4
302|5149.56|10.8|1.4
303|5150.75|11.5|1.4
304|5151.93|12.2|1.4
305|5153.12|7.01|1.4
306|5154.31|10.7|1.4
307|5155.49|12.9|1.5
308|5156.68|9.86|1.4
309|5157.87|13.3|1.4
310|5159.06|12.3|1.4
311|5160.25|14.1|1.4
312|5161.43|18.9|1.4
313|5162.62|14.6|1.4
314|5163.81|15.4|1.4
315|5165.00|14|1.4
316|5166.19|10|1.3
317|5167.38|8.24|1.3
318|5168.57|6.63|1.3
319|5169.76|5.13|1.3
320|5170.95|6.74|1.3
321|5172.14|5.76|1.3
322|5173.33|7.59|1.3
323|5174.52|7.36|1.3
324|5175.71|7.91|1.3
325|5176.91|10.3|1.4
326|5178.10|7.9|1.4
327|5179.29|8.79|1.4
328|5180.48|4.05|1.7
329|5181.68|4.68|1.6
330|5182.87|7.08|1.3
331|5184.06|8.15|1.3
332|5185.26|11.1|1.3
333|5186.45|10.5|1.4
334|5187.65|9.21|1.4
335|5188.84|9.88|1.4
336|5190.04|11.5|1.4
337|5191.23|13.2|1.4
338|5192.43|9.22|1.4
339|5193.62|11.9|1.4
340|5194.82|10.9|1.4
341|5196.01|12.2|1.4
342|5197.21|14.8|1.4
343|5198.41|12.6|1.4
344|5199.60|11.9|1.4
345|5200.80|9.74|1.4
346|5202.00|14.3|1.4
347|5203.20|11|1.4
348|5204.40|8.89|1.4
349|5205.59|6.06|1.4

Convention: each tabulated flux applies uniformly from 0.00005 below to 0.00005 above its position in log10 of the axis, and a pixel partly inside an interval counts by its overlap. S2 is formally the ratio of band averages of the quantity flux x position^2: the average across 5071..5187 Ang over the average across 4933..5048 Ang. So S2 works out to 1.0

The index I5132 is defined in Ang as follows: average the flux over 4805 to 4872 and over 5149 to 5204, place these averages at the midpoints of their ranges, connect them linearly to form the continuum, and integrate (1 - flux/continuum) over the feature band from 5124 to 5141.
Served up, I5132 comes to -3.6 Ang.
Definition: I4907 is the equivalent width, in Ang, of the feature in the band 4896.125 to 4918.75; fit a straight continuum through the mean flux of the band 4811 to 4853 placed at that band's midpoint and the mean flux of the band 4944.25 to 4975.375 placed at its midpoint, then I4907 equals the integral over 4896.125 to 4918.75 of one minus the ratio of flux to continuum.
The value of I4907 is -3.41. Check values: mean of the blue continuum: 9.71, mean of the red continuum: 11.8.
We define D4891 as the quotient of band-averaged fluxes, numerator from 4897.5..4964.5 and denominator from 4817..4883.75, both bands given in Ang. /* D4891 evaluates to 1.31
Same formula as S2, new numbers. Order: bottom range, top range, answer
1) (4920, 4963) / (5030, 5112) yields 0.92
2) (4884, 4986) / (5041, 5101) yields 1.01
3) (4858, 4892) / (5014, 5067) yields 1.19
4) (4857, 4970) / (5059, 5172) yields 1.07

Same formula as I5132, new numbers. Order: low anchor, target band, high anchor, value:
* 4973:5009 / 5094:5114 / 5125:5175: 0.29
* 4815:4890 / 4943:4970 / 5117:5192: -4.36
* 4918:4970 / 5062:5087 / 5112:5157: 0.69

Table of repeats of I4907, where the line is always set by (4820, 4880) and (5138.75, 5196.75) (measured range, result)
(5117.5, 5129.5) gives -1.7 Ang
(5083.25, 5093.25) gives -2.0 Ang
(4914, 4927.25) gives -4.1 Ang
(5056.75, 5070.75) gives -1.9 Ang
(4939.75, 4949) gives -4.3 Ang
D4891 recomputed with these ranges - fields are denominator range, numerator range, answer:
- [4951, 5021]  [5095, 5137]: 1.11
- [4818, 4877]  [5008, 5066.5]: 1.13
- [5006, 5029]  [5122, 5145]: 1.22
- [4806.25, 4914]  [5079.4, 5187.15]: 1.08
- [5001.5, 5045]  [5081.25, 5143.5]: 1.12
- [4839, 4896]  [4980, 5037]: 1.04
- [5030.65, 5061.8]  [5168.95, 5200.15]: 0.80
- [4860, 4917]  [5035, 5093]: 1.05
